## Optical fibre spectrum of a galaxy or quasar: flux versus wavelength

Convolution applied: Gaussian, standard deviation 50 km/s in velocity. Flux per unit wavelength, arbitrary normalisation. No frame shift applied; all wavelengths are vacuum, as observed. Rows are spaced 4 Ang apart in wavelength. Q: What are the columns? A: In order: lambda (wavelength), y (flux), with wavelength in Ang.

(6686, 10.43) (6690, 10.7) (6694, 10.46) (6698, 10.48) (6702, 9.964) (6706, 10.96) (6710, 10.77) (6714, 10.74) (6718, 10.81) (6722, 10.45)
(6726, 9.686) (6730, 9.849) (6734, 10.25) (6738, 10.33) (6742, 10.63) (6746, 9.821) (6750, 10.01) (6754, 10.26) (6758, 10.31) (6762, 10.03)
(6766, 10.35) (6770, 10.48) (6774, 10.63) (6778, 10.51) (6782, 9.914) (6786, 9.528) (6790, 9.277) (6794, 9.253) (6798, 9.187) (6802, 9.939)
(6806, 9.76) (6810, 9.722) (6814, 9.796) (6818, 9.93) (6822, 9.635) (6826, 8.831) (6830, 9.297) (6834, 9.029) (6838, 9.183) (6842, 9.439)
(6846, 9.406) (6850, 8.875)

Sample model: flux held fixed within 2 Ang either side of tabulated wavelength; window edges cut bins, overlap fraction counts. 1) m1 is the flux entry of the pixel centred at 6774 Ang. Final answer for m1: 10.63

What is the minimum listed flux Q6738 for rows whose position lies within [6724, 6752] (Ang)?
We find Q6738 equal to 9.686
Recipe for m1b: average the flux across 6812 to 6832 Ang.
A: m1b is 9.5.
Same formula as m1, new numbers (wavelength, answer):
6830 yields 9.297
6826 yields 8.831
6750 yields 10.01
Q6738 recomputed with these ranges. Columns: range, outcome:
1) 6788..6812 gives 9.187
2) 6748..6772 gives 10.01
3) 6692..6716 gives 9.964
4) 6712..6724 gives 10.45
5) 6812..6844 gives 8.831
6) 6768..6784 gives 9.914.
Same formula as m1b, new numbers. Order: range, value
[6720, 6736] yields 10.1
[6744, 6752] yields 9.92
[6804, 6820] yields 9.8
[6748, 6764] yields 10.2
